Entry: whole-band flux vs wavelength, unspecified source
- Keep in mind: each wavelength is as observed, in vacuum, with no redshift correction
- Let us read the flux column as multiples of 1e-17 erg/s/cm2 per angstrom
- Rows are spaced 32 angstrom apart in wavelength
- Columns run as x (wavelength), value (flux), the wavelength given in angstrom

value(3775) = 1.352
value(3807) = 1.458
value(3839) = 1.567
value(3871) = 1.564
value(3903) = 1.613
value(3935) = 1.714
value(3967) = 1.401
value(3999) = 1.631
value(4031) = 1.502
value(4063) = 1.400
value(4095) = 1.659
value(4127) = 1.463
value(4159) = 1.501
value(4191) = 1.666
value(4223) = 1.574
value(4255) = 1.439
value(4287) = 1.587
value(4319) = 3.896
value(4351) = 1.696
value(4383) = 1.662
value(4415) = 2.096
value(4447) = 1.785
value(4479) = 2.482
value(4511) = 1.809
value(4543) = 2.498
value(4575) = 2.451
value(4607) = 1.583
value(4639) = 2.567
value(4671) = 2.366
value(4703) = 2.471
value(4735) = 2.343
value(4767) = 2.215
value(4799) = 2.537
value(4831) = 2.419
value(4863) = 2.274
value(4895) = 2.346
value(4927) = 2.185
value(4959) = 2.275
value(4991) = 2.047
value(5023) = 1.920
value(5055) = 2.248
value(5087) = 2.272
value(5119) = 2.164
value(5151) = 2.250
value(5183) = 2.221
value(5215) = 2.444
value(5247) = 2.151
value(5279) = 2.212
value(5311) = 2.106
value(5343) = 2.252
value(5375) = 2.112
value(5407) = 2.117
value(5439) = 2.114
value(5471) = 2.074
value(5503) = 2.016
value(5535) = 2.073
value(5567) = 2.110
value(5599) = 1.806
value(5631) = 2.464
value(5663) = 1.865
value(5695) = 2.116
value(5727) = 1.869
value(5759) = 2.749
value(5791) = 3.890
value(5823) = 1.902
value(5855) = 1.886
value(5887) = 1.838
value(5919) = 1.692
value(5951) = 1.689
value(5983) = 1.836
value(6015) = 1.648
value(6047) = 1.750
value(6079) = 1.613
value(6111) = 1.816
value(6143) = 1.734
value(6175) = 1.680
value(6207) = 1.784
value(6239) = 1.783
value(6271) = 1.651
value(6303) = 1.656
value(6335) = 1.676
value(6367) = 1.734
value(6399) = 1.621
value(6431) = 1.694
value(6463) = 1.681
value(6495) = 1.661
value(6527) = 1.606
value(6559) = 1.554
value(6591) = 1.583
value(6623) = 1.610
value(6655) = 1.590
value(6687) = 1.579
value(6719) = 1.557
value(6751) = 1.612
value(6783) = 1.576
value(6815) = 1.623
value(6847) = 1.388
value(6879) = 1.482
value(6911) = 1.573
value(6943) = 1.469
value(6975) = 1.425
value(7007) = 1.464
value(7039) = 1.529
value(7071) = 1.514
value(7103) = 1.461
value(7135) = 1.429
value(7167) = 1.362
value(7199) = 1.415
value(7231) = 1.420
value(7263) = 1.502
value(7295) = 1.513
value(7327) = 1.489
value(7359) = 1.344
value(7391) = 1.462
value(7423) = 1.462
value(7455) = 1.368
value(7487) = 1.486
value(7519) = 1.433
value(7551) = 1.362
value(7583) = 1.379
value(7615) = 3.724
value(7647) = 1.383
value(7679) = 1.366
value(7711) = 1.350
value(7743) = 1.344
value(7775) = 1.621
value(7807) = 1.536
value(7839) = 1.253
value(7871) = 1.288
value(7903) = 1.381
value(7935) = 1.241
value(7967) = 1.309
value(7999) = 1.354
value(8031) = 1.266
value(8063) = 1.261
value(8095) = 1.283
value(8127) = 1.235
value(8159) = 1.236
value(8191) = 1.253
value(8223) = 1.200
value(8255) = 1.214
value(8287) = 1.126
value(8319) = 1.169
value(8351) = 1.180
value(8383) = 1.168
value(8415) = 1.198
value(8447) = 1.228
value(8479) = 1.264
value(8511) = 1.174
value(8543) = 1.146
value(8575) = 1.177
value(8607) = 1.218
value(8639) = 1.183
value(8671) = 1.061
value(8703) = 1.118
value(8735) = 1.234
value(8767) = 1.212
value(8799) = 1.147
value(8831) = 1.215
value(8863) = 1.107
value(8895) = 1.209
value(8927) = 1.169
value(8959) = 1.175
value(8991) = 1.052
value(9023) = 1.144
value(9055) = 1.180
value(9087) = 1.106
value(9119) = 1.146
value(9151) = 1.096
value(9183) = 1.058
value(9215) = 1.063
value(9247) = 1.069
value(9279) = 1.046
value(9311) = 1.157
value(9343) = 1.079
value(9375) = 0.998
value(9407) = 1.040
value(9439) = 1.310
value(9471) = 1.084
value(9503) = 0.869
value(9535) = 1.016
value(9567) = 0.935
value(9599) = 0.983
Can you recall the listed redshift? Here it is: 0.159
